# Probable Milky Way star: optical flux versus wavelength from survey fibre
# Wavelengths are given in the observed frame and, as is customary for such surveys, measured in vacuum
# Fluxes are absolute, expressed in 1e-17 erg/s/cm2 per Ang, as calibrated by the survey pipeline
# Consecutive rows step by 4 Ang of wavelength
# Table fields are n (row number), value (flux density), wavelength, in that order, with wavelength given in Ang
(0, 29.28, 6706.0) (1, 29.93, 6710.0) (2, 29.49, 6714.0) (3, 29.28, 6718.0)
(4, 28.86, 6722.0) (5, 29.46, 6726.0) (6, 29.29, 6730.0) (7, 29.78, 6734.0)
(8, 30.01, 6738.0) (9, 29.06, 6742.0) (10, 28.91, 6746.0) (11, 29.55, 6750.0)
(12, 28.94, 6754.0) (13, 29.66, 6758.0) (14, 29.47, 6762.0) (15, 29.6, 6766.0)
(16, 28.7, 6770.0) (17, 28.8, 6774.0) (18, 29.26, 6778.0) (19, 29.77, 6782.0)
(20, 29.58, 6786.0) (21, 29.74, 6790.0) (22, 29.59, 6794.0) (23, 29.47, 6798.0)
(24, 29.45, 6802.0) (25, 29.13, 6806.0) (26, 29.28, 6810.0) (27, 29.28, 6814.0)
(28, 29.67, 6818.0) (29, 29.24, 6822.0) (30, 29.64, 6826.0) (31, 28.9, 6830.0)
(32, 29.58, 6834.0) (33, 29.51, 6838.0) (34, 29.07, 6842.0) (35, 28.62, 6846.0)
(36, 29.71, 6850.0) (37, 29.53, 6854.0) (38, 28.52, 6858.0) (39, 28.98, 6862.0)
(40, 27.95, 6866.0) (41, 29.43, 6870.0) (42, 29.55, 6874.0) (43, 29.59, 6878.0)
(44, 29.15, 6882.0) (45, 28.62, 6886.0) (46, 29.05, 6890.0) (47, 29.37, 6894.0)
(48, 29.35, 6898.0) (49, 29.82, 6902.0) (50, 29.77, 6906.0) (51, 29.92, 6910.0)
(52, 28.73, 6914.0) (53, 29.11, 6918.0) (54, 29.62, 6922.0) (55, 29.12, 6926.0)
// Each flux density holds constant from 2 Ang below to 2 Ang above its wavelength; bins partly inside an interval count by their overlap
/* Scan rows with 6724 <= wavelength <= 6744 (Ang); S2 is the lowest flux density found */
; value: 29.06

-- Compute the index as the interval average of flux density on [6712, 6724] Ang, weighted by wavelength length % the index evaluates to 29.2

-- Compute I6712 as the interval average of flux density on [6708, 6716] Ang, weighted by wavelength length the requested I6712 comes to 29.7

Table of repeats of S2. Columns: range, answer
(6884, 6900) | 28.62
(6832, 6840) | 29.51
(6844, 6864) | 28.52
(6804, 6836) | 28.9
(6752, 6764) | 28.94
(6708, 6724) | 28.86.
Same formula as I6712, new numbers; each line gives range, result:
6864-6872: 28.7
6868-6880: 29.5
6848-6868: 28.9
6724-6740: 29.6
